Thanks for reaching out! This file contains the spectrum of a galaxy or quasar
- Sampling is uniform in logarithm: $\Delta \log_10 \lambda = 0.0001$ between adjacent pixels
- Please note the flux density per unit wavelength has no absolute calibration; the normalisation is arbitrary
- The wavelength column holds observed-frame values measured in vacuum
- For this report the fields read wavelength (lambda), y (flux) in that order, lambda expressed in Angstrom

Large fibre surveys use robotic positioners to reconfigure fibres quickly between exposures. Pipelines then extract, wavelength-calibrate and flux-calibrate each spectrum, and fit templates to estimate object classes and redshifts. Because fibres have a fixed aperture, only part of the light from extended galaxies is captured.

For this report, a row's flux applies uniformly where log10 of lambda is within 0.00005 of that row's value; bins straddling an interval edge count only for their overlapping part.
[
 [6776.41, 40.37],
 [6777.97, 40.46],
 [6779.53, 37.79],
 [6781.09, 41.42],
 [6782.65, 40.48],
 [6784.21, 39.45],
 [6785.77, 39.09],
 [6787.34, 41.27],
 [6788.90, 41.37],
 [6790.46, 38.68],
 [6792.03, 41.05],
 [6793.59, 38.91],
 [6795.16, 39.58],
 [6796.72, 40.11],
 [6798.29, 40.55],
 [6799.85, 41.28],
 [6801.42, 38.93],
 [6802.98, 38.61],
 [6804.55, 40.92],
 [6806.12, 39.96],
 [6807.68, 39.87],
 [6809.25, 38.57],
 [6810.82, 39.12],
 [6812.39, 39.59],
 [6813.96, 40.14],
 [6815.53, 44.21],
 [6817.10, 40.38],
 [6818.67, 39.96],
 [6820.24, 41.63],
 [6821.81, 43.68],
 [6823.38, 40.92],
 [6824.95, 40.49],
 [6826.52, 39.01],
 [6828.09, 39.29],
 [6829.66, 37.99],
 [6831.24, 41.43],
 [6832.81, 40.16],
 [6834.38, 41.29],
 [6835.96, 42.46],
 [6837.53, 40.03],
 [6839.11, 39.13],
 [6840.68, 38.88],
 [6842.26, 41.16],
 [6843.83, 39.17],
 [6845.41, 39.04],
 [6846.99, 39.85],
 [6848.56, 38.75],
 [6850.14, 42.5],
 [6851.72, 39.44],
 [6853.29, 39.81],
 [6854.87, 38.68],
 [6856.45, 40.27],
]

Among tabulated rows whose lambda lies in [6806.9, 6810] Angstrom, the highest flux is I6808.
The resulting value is 39.87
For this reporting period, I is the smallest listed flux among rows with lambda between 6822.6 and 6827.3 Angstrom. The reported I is 39.01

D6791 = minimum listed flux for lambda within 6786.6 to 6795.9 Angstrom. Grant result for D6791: 38.68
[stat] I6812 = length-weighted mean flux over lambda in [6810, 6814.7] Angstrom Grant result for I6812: 39.6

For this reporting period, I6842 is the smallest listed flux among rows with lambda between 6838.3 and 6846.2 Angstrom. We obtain 38.88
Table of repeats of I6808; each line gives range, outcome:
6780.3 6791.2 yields 41.42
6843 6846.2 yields 39.17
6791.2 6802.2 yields 41.28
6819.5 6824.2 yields 43.68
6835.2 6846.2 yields 42.46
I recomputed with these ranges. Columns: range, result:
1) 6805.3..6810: 38.57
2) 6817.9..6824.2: 39.96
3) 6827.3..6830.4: 37.99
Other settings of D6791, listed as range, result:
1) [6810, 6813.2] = 39.12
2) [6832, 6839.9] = 39.13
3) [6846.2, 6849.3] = 38.75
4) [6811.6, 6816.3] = 39.59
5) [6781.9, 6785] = 39.45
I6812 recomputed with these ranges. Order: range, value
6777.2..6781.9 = 39.9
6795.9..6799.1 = 40.4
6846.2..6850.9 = 40.4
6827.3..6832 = 39.5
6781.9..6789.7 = 40.3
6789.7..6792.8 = 39.8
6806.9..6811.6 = 39.2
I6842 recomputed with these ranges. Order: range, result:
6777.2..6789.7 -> 37.79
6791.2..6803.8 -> 38.61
